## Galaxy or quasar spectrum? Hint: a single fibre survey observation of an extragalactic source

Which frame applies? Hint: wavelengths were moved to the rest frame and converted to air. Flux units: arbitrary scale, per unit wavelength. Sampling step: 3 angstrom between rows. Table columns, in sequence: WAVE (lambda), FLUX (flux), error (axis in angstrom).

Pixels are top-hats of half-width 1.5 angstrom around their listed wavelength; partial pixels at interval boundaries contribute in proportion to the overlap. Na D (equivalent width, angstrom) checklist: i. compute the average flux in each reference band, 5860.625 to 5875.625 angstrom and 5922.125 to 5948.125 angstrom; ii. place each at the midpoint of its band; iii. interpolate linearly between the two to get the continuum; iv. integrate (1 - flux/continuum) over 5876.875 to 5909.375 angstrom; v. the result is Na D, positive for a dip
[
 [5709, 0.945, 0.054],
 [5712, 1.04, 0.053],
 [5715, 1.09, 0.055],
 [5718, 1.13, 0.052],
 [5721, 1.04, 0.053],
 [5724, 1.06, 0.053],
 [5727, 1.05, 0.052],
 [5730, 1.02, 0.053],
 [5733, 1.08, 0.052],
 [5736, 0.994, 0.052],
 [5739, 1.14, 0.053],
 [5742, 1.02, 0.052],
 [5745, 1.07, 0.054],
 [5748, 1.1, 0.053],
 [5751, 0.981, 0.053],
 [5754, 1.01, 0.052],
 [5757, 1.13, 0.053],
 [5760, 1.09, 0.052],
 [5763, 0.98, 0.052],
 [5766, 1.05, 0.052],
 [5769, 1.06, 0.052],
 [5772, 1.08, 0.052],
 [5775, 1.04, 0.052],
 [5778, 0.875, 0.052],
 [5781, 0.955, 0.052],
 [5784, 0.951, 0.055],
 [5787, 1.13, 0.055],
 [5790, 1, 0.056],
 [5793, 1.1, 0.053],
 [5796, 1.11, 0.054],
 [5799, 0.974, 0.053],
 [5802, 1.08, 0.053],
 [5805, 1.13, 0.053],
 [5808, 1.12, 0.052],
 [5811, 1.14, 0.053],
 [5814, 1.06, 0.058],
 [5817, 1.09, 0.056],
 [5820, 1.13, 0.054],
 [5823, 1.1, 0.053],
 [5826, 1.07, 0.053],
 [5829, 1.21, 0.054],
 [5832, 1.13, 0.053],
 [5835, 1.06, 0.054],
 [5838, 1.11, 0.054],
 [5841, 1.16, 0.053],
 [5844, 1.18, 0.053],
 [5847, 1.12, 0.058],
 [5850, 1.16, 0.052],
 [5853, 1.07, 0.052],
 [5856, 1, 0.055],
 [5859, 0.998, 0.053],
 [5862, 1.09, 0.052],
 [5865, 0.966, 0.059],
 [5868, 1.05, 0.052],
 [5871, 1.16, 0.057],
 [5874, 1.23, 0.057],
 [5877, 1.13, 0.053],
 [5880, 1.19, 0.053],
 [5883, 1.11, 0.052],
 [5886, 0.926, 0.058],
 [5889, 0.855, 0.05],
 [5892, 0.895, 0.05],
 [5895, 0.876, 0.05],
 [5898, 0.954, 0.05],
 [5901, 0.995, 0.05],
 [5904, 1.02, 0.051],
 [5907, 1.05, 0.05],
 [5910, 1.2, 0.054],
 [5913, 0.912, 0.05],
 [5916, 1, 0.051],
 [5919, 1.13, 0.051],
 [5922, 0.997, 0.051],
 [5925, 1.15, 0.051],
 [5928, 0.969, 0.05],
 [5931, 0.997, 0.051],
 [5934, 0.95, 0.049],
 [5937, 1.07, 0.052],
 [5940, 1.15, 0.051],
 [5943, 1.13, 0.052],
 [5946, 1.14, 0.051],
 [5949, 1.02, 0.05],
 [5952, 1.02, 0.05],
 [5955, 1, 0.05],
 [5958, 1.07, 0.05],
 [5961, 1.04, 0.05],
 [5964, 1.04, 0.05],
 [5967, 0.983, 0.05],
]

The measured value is 2.6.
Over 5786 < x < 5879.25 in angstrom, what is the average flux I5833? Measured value 1.1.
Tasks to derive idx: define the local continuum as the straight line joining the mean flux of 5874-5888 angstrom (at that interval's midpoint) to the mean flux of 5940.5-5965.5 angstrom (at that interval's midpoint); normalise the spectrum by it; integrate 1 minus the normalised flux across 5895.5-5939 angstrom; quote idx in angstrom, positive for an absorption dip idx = 2.1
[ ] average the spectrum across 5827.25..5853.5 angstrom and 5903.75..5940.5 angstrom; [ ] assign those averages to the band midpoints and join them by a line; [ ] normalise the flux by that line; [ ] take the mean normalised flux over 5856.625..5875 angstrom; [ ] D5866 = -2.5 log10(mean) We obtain 0.03 mag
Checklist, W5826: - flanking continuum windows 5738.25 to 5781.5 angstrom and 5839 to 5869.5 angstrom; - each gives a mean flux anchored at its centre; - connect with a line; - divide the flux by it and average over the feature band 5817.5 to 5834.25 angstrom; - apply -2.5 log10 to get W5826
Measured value -0.05 mag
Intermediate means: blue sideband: 1.04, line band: 1.12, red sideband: 1.08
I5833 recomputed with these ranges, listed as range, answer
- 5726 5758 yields 1.05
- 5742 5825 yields 1.06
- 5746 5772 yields 1.05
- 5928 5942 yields 1.04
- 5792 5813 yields 1.09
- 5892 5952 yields 1.03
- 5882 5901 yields 0.936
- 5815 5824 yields 1.1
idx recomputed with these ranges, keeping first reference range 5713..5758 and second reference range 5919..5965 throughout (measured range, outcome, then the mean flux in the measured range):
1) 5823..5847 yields -1.6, 1.13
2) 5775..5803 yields 1.0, 1.02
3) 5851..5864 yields 0.2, 1.04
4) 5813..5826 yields -0.5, 1.09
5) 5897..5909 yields 0.4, 1.01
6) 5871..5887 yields -1.1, 1.13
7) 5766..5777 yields 0.1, 1.05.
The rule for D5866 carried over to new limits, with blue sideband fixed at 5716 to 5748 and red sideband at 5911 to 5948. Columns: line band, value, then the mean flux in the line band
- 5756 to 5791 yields 0.034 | 1.03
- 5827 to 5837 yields -0.072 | 1.13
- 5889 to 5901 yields 0.156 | 0.912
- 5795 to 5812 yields -0.032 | 1.09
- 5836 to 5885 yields -0.050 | 1.11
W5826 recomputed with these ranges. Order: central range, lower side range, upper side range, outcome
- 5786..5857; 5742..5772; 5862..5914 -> -0.060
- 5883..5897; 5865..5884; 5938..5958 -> 0.221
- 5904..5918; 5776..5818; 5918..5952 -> 0.018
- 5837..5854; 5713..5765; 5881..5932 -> -0.113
